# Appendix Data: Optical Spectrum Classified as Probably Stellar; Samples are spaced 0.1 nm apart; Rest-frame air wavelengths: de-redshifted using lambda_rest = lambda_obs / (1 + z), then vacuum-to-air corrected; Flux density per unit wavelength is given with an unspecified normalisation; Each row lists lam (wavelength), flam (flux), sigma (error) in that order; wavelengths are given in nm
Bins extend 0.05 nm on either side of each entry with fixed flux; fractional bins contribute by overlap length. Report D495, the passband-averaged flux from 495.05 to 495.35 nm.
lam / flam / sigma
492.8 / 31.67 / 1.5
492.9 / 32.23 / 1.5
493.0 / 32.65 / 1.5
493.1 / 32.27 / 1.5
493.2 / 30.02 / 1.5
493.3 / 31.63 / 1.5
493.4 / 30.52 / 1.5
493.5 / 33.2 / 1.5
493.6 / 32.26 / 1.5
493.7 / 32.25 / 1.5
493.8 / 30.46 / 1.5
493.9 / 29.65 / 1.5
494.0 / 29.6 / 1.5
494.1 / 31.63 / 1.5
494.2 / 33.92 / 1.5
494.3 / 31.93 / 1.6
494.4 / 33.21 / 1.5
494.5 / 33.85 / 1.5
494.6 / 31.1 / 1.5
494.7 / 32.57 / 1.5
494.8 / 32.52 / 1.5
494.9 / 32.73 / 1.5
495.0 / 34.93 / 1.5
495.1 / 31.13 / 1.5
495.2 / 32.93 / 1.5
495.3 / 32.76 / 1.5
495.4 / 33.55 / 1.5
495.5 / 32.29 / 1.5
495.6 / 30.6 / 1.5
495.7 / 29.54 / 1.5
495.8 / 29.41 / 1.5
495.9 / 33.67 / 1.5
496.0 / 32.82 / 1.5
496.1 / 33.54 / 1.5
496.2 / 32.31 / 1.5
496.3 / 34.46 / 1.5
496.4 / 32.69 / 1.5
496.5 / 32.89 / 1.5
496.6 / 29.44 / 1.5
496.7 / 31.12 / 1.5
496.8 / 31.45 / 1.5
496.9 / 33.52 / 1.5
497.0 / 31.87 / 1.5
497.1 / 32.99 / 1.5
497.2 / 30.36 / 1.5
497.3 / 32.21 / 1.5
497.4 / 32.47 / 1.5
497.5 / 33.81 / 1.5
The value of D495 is 32.3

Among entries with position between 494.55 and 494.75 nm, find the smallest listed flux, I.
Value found 31.1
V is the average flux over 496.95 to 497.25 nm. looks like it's 31.7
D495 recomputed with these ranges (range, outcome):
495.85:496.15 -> 33.3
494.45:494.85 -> 32.5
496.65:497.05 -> 32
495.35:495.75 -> 31.5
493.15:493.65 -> 31.5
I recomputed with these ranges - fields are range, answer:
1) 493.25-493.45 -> 30.52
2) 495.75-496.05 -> 29.41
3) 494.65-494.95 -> 32.52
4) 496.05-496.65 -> 29.44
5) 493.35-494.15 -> 29.6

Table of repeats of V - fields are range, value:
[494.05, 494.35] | 32.5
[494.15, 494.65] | 32.8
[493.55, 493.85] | 31.7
